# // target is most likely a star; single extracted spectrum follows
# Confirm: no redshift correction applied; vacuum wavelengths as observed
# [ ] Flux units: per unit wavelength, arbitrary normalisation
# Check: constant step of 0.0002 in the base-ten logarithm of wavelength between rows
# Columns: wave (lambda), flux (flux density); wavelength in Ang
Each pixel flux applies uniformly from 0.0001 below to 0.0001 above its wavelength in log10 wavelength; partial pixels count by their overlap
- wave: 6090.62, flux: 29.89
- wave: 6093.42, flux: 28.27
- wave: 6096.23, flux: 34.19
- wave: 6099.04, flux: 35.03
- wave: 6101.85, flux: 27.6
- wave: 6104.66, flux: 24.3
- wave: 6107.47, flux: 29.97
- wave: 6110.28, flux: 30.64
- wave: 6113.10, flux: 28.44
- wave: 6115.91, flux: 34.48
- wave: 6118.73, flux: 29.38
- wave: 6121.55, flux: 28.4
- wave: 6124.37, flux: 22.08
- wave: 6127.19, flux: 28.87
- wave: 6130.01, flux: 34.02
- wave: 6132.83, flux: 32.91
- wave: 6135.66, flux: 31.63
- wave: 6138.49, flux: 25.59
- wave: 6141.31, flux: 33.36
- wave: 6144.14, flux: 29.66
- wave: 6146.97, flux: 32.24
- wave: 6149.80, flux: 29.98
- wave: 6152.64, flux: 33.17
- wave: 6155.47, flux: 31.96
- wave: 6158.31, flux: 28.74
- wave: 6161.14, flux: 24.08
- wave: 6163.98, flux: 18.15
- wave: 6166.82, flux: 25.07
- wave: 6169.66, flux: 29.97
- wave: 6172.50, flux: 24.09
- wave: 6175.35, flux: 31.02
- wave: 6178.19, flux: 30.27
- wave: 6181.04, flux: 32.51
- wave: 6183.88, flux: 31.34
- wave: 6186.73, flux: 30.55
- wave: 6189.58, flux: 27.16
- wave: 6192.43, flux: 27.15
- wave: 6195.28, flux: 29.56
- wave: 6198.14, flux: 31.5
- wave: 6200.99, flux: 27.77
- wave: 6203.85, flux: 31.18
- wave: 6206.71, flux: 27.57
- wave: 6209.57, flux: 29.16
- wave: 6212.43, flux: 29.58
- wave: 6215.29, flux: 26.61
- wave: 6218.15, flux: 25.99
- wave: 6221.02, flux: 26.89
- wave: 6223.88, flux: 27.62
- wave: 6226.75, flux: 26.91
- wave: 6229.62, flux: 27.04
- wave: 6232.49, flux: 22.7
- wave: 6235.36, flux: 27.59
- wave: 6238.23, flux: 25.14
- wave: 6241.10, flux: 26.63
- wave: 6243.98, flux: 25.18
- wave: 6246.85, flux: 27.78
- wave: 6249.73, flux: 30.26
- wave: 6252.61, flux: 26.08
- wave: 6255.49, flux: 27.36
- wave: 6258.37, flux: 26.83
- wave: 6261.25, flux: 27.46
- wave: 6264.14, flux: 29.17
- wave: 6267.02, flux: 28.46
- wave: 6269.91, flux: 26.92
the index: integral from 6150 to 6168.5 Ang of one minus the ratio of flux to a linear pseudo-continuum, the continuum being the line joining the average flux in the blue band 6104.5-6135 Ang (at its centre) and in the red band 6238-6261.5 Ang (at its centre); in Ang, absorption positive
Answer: 1.1 Ang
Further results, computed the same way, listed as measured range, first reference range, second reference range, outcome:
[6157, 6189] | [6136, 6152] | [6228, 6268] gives 1.8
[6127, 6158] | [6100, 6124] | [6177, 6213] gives -2.1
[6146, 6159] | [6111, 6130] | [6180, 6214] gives -0.9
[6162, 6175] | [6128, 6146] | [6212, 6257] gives 2.1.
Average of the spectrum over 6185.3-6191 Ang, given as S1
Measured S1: 28.8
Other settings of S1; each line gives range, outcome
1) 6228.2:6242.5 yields 25.8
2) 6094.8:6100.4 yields 34.5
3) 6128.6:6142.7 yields 31.5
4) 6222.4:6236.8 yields 26.4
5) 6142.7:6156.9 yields 31.4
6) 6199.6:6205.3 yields 29.4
